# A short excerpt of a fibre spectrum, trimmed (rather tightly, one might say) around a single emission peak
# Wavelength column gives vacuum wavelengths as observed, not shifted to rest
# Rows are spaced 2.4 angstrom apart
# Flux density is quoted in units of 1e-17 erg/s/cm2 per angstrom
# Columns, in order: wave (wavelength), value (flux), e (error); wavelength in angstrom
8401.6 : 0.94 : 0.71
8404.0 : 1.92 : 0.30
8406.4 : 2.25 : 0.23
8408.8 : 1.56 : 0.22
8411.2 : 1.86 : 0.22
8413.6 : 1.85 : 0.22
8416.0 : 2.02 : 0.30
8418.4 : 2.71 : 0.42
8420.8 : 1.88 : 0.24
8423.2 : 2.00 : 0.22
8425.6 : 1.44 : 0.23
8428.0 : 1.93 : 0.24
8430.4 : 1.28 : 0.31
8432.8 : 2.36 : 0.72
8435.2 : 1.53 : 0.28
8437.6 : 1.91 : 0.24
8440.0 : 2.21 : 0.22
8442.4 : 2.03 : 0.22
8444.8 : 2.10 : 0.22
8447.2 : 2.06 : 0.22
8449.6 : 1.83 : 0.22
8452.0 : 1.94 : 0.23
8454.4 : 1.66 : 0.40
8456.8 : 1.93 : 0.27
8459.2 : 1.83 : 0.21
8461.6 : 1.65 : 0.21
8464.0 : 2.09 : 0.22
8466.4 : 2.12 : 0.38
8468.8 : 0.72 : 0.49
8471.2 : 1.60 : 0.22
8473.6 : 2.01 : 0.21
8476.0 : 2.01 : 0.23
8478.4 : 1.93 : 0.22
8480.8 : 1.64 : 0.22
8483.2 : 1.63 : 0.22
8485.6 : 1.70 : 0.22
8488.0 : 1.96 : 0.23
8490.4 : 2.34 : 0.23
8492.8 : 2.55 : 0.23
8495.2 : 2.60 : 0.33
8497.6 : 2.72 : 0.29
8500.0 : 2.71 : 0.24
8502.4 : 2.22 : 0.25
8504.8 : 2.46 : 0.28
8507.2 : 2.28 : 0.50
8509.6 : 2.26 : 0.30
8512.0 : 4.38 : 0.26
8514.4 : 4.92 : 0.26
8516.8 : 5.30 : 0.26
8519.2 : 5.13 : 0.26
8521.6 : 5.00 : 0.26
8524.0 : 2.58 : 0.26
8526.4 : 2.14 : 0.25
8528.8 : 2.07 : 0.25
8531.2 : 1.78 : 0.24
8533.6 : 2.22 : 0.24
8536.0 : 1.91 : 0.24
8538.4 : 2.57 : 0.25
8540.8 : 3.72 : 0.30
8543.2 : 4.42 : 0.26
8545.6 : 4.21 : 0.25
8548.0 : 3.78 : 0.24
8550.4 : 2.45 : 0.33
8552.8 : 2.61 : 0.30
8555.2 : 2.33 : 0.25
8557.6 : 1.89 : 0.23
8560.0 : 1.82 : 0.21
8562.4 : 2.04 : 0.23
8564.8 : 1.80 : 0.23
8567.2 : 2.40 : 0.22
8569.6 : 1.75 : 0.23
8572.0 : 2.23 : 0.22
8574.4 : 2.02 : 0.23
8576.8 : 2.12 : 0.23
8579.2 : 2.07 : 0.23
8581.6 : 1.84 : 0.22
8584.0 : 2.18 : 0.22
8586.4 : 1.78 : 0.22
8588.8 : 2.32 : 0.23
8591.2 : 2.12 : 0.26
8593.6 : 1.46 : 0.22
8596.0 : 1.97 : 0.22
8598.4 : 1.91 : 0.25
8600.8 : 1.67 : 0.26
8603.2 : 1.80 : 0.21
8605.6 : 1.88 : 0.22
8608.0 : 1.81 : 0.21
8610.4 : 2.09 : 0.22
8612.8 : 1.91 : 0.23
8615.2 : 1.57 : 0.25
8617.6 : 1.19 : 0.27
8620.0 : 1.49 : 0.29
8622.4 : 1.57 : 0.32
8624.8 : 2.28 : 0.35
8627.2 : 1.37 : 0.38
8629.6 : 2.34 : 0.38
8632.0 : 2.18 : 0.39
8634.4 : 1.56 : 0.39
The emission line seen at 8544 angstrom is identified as [N II]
